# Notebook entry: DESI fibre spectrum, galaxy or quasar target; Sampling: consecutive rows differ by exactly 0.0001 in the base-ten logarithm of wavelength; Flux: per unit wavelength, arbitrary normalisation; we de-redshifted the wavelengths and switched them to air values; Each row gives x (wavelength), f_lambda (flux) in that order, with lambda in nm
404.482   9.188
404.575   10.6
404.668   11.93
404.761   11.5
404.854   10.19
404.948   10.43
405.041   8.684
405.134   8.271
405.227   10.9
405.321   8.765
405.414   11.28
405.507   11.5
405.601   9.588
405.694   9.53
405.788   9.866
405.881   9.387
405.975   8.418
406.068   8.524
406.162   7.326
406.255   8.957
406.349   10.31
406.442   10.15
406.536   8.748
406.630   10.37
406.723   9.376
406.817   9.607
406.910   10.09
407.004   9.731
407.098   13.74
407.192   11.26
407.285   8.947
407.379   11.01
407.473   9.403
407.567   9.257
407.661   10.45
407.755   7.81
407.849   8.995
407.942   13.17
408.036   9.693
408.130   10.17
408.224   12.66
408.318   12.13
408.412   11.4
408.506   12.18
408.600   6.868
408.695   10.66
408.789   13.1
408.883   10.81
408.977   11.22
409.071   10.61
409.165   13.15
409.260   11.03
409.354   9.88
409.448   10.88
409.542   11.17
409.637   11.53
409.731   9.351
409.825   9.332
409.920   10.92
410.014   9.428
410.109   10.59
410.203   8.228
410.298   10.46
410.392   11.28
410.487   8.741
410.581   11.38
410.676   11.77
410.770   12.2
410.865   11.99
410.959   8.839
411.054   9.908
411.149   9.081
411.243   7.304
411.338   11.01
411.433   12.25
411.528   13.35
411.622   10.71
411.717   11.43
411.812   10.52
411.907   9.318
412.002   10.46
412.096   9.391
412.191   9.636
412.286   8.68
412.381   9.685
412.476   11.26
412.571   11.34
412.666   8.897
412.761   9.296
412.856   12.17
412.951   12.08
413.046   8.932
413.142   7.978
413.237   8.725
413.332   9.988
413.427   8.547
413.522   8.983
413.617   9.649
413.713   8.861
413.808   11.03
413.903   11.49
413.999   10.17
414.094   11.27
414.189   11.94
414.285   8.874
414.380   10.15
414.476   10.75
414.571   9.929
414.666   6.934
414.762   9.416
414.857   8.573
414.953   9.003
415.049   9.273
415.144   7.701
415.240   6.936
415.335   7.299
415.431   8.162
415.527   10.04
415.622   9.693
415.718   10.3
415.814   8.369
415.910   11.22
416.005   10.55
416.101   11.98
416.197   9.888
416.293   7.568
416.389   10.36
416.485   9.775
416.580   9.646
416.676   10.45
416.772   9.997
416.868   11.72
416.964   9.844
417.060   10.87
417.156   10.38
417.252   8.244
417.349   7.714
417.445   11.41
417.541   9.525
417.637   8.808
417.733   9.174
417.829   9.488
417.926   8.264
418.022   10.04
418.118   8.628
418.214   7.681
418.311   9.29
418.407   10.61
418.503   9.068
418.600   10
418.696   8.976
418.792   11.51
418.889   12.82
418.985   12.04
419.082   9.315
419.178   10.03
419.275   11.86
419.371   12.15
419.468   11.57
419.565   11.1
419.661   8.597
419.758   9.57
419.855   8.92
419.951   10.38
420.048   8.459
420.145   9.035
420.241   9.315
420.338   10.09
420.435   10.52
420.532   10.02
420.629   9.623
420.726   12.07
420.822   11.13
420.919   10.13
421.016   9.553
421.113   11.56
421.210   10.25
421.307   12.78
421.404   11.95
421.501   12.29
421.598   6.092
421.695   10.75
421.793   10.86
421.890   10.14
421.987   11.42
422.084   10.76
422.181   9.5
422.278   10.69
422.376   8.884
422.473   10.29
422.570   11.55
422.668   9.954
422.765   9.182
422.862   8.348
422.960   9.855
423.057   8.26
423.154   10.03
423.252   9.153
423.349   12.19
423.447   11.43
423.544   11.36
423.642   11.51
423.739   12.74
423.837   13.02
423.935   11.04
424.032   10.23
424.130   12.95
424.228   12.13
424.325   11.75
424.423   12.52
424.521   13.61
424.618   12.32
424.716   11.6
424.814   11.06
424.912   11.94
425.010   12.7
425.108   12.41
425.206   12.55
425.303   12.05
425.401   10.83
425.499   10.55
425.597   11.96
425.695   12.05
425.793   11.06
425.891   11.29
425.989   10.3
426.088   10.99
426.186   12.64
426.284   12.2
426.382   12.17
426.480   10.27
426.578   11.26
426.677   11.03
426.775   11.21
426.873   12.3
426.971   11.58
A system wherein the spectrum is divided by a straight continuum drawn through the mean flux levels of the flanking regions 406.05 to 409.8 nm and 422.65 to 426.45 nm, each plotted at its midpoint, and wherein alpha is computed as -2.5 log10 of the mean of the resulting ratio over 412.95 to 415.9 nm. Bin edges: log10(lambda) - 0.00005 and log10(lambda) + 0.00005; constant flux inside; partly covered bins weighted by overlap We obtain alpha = 0.15 mag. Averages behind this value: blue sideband 10.4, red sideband 11.4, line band 9.37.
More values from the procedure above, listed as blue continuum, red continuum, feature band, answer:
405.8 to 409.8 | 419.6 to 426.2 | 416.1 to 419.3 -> 0.08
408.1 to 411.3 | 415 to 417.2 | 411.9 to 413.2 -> 0.02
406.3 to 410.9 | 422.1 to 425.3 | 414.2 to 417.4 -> 0.15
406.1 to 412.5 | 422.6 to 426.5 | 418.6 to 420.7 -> 0.08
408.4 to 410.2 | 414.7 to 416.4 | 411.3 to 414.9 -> -0.03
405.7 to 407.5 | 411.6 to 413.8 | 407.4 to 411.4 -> -0.07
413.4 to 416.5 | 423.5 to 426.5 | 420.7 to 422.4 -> 0.04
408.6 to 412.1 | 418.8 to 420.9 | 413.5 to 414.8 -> 0.06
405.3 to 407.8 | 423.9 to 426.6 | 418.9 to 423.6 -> 0.10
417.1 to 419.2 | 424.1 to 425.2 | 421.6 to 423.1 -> 0.15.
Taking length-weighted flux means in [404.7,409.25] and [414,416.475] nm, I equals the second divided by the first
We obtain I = 0.93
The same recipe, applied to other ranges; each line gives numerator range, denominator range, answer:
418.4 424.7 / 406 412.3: 1.03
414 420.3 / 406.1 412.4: 0.94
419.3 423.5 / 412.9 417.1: 1.06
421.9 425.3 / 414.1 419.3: 1.15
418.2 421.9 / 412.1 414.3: 1.04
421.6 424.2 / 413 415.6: 1.14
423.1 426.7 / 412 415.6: 1.22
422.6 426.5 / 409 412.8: 1.09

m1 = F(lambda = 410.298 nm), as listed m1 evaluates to 10.46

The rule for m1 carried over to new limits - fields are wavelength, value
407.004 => 9.731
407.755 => 7.81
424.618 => 12.32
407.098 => 13.74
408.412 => 11.4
